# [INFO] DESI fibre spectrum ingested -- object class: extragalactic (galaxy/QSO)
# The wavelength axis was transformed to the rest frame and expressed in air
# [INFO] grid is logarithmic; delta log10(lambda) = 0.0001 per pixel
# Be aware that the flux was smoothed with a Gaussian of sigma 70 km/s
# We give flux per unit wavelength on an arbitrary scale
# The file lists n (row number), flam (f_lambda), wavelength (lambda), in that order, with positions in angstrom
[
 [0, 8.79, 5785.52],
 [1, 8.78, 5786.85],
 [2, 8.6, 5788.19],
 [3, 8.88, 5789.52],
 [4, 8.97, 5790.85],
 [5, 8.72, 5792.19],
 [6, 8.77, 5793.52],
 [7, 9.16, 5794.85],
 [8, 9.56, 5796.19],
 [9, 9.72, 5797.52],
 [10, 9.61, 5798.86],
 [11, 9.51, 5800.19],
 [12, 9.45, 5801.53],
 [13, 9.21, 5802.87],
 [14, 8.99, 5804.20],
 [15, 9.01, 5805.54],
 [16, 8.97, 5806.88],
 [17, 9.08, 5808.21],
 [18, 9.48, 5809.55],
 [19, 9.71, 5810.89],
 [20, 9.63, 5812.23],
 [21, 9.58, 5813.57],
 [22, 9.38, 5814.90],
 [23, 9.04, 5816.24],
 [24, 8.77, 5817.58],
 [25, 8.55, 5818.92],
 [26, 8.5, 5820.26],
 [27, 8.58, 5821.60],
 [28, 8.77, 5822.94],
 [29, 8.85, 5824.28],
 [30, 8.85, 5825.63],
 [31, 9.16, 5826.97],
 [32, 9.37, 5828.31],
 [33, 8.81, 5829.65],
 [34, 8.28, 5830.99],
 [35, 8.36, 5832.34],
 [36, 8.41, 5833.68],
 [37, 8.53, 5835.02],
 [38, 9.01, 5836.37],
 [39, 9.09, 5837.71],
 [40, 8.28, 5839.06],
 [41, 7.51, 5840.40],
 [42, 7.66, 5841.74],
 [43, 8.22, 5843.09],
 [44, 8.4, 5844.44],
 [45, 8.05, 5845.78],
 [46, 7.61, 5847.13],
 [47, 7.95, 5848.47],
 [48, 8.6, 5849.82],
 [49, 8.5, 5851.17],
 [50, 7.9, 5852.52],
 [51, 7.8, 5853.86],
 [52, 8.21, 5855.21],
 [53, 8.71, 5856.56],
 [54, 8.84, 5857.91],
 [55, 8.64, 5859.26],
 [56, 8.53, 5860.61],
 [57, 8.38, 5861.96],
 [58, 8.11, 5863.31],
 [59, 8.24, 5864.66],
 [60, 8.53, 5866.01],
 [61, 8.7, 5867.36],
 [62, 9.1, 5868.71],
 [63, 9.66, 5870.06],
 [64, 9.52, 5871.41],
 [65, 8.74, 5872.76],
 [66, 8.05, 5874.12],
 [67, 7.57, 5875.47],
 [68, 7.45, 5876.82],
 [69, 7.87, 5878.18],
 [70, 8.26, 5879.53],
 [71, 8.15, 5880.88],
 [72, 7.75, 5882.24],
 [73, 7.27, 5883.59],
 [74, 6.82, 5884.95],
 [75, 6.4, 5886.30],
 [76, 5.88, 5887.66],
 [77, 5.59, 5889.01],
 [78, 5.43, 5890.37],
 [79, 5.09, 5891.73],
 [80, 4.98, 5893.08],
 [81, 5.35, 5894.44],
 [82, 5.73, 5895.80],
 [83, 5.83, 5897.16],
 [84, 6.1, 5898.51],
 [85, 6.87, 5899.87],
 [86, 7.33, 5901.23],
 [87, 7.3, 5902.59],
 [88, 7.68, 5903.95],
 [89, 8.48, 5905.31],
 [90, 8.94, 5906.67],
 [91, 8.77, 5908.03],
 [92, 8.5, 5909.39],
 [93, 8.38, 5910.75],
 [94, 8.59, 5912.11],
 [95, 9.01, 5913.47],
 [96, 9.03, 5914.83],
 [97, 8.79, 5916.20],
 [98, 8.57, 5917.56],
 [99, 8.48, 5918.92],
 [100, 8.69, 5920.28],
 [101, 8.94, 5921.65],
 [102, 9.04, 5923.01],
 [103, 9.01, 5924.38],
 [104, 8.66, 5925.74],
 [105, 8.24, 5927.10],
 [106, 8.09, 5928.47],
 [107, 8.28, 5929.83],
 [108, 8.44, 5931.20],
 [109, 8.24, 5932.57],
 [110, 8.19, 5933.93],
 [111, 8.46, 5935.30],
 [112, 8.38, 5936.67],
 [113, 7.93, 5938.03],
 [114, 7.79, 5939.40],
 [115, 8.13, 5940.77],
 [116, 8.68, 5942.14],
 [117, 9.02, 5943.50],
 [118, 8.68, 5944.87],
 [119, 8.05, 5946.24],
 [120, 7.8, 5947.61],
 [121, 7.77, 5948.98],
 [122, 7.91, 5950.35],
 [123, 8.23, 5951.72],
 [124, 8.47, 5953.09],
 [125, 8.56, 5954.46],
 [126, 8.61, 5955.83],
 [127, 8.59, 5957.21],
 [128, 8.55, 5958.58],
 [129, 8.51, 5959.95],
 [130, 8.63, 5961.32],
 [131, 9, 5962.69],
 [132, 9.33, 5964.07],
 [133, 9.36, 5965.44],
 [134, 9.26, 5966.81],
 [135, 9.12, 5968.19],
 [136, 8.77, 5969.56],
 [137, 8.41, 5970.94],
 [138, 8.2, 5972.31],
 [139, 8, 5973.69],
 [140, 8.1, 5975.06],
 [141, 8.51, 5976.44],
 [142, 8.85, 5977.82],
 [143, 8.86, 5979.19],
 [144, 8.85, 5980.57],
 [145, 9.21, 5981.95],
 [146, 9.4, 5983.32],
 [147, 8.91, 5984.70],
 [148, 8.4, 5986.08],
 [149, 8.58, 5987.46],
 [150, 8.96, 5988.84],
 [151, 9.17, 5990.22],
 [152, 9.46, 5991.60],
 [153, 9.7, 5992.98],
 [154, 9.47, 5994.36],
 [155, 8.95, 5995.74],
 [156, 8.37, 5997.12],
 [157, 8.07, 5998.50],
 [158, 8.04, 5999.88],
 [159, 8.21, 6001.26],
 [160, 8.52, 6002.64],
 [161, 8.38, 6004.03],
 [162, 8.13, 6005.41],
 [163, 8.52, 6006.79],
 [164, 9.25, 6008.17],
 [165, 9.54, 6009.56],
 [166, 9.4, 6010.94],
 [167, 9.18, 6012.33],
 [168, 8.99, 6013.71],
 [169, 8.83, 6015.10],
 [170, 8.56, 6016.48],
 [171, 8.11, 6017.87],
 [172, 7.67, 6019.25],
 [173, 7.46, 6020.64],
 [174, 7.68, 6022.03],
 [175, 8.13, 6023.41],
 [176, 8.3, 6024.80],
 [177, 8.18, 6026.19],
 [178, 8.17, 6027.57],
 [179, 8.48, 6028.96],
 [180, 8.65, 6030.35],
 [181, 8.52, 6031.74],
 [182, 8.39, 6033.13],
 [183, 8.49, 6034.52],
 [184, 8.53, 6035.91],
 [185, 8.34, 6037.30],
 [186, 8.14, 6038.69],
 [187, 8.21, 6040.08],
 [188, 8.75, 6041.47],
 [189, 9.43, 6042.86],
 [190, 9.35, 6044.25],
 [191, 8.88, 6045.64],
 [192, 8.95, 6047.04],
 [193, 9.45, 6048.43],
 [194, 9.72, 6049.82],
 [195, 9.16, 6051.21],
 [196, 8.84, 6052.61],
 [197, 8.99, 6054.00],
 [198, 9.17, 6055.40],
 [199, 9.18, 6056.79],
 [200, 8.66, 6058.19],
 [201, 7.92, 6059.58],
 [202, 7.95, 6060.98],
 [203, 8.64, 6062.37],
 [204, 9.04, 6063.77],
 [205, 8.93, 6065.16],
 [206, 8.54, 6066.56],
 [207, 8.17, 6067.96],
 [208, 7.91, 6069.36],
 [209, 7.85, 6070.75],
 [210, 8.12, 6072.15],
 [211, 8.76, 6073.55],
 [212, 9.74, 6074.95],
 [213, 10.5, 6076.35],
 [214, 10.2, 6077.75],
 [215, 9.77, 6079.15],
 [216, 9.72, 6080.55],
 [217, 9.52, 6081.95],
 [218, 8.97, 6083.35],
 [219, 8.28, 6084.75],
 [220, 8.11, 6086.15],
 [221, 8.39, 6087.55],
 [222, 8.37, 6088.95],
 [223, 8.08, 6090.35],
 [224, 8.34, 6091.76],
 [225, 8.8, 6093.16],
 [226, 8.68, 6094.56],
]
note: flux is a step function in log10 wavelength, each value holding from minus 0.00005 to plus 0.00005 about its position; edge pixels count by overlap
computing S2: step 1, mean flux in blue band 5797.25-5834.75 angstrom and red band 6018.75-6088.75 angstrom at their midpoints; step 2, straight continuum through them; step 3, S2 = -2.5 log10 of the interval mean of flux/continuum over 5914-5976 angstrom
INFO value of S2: 0.043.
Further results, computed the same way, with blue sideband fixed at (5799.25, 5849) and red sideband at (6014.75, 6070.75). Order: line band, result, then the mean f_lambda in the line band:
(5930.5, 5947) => 0.04 mag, 8.33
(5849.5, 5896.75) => 0.14 mag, 7.65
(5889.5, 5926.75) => 0.13 mag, 7.68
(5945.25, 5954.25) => 0.07 mag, 8.09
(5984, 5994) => -0.05 mag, 9.03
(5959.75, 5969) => -0.05 mag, 9.06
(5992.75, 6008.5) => 0.00 mag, 8.59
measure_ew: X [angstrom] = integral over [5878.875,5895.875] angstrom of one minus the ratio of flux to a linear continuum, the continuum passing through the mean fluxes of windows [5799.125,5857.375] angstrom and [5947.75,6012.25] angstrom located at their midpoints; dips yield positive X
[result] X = 4.5 angstrom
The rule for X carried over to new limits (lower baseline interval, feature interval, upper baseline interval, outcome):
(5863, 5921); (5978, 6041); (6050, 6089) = -1.21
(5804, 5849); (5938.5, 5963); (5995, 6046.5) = 0.60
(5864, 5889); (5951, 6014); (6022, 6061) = -2.73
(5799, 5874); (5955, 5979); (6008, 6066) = -0.04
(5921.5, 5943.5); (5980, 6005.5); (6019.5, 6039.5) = -1.51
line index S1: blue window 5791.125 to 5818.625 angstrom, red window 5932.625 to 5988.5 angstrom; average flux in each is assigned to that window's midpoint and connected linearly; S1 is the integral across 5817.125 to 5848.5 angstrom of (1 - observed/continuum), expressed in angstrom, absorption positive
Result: 2.2 angstrom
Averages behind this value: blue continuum 9.25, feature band 8.49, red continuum 8.55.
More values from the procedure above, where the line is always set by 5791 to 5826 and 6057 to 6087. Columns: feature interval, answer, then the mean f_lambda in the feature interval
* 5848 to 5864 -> 1.3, 8.35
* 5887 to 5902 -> 5.3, 5.84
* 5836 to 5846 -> 0.9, 8.27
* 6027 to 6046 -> 0.6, 8.59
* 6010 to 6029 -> 1.1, 8.38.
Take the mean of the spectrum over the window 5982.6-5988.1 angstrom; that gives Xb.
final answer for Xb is 8.83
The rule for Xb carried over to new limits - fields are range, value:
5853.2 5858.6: 8.38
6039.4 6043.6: 8.81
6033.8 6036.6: 8.51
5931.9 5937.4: 8.32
